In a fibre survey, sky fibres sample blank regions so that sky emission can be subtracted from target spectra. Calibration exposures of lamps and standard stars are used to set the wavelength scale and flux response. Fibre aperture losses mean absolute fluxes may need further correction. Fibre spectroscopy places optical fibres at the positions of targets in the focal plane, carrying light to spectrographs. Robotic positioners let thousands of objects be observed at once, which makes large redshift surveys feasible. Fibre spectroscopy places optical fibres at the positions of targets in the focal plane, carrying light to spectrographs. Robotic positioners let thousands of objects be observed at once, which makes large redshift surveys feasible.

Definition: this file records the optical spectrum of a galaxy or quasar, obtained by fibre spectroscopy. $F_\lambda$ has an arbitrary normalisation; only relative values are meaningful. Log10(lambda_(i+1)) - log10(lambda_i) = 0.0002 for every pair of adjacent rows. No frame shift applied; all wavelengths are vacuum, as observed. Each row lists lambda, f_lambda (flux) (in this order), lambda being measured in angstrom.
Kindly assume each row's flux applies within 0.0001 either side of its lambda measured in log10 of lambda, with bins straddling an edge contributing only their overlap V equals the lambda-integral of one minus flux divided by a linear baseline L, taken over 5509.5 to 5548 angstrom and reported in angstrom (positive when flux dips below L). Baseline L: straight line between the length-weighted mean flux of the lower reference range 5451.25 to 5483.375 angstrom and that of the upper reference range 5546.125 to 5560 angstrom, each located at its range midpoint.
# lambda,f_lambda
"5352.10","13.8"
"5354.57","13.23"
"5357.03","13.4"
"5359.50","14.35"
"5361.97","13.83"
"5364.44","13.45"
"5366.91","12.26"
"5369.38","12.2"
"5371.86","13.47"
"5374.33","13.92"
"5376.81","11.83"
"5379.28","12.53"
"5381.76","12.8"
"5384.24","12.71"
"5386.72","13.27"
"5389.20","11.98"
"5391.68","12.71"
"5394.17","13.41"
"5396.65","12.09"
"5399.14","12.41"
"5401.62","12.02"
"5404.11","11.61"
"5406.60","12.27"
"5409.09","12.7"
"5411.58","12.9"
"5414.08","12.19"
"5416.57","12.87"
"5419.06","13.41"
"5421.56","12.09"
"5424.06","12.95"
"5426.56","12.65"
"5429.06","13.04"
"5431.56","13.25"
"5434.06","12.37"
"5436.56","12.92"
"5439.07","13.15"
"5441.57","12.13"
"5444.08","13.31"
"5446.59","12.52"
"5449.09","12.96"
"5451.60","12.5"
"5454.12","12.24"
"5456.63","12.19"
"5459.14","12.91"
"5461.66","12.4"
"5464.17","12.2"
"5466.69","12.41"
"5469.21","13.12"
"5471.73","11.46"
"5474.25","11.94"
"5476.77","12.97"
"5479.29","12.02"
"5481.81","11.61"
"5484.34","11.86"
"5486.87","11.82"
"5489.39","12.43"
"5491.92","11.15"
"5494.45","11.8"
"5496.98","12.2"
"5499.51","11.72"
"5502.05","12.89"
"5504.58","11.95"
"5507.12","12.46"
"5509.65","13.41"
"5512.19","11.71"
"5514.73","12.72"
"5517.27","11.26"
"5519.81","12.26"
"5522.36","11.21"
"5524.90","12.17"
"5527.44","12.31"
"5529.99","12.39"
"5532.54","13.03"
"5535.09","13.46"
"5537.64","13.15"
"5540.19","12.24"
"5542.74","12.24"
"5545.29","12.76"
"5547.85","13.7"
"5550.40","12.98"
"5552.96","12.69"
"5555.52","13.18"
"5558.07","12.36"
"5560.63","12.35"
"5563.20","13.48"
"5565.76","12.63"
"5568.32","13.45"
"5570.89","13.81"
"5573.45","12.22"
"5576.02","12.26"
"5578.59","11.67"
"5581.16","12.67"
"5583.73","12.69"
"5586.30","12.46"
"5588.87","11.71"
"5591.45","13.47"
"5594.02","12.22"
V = 1.0 angstrom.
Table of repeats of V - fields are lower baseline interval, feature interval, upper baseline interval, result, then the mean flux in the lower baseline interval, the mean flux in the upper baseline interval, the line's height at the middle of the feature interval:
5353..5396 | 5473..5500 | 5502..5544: 1.2 angstrom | 13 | 12.4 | 12.5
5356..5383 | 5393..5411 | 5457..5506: 0.6 angstrom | 13.1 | 12.2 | 12.8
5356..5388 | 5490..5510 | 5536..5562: 1.1 angstrom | 13.1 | 12.8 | 12.9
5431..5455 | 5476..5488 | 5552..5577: 0.7 angstrom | 12.7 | 12.9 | 12.8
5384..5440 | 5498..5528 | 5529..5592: 1.3 angstrom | 12.6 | 12.8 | 12.7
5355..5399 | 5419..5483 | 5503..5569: 1.2 angstrom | 12.9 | 12.6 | 12.8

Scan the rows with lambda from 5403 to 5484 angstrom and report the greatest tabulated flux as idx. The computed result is 13.41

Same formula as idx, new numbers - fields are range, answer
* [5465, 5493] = 13.12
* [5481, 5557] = 13.7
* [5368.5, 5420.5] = 13.92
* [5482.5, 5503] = 12.89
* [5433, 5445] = 13.31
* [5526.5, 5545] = 13.46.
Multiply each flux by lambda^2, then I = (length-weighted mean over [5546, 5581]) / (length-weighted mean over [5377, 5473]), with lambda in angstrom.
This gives 1.07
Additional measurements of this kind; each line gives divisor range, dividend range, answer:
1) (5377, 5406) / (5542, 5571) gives 1.10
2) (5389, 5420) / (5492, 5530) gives 1.01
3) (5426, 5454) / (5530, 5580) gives 1.05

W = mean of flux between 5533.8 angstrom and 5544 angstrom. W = 12.8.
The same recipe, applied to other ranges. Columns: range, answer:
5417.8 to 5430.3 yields 12.8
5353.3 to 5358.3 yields 13.3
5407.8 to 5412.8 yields 12.8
